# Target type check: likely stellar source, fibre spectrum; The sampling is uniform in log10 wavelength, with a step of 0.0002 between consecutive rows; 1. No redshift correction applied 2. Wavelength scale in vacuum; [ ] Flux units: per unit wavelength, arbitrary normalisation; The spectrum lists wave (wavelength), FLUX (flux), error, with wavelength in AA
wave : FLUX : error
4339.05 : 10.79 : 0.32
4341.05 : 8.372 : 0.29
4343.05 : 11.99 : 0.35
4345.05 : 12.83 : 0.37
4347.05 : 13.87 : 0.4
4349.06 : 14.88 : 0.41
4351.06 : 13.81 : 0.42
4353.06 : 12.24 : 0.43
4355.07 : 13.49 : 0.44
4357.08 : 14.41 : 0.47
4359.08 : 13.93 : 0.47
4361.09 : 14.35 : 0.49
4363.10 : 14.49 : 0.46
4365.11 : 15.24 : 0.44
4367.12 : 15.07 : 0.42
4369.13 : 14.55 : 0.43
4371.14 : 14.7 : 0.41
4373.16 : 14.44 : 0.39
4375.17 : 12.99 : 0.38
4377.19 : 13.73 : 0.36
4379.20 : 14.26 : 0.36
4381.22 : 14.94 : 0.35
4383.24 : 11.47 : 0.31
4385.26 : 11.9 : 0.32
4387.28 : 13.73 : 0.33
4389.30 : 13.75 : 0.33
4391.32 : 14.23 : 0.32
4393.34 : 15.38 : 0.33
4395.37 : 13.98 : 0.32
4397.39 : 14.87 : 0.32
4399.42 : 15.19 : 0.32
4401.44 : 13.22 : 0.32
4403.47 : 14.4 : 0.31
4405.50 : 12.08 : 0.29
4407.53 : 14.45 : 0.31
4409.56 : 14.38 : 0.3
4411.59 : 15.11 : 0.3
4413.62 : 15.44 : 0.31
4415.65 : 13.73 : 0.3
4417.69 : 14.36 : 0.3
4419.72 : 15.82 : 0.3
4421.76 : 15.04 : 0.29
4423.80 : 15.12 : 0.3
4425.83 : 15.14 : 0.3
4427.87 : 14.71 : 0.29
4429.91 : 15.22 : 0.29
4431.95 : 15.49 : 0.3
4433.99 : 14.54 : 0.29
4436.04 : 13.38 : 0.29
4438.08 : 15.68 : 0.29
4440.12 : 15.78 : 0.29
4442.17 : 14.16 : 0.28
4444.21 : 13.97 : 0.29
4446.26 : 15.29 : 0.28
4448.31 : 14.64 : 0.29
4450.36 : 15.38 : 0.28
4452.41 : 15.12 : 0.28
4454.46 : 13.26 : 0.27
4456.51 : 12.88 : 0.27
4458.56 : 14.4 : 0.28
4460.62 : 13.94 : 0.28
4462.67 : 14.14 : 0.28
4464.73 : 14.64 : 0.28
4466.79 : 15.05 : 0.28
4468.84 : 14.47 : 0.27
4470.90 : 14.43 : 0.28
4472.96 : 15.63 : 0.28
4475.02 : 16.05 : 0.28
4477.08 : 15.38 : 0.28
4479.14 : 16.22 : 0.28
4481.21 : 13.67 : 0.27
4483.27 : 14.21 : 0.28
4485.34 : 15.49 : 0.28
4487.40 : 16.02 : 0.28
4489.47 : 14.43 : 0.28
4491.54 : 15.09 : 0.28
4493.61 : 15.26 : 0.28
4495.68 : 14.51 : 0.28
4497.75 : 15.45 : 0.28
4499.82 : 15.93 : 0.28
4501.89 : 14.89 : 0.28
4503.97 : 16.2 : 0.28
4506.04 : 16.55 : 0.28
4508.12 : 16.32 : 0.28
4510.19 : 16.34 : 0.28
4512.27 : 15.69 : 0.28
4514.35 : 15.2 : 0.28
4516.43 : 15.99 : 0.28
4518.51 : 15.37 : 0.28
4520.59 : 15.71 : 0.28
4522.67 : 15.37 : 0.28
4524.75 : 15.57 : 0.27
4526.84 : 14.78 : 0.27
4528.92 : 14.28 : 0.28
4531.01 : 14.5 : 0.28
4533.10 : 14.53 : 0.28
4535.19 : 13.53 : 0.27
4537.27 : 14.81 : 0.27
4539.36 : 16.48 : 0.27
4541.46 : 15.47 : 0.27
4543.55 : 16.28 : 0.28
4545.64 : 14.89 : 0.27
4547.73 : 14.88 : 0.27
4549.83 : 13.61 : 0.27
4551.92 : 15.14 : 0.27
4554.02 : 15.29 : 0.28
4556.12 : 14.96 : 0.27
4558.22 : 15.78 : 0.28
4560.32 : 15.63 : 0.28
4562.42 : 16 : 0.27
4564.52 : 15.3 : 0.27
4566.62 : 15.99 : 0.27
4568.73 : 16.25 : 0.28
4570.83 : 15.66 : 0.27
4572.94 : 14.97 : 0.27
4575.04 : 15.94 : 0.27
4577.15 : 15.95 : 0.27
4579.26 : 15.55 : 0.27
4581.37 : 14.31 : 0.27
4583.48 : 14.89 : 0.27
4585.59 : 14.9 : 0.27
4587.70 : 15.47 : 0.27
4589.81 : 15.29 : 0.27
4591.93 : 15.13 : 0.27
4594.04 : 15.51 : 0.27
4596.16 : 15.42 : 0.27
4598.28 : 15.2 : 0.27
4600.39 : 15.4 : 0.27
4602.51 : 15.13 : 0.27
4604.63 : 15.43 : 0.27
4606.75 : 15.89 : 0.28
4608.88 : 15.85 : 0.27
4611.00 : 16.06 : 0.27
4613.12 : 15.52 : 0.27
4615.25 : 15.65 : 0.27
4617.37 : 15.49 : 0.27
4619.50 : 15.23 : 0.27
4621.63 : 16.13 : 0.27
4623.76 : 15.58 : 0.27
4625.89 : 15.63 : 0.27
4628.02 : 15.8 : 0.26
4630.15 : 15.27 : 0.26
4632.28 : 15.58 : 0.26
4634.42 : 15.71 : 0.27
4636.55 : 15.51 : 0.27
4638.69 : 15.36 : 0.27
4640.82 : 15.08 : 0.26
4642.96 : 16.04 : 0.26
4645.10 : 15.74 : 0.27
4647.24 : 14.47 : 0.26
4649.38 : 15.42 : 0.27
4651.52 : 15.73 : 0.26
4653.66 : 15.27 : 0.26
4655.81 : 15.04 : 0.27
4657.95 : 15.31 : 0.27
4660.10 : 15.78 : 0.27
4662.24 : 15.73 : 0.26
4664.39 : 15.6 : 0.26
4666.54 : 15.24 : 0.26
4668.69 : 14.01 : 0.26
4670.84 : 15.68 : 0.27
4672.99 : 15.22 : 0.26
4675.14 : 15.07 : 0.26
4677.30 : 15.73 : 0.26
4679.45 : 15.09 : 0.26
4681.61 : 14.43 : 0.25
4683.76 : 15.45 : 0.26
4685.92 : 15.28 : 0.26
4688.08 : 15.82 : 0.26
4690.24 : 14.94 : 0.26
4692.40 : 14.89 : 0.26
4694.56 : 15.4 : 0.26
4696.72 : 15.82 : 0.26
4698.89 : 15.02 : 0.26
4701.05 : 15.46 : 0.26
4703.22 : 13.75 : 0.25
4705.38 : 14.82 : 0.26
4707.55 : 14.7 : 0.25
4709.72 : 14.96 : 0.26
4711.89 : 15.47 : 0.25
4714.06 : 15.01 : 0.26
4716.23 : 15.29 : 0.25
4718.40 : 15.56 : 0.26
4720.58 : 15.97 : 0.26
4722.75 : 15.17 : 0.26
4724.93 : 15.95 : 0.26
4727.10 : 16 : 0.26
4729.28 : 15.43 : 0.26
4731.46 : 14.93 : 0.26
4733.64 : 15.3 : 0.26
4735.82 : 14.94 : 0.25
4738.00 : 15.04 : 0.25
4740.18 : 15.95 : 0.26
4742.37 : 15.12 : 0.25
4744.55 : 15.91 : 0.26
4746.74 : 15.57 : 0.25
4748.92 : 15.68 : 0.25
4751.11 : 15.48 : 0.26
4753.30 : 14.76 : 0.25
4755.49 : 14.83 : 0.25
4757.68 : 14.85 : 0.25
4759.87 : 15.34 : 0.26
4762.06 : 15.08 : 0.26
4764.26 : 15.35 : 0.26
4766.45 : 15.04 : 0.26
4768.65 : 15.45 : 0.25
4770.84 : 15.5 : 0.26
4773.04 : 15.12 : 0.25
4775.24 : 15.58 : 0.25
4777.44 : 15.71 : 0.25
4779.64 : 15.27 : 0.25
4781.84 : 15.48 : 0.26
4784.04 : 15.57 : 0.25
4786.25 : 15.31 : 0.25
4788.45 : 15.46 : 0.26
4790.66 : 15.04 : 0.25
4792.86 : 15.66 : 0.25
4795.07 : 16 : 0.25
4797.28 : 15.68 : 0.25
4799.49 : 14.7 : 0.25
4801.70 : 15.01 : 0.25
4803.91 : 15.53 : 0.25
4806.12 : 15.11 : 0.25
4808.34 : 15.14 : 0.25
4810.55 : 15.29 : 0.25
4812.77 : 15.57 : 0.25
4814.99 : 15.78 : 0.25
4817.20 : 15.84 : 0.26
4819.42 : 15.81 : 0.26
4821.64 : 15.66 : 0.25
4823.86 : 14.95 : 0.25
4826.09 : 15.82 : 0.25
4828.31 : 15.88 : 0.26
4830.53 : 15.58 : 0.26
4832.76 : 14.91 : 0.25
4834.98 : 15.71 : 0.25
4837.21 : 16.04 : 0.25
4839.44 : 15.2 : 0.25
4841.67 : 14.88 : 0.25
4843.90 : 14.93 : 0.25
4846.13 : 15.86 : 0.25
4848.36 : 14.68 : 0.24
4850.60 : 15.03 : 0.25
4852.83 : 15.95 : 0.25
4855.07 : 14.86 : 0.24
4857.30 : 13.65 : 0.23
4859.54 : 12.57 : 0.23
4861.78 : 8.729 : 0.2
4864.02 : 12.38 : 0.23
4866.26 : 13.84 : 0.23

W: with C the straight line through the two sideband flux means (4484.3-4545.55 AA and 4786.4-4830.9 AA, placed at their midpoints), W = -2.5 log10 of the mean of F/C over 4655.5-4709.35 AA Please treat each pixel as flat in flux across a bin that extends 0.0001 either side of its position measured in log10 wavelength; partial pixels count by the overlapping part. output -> 0.02 mag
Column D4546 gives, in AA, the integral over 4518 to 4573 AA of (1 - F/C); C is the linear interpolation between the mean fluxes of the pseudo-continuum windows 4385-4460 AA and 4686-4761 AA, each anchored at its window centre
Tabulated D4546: -1.6 AA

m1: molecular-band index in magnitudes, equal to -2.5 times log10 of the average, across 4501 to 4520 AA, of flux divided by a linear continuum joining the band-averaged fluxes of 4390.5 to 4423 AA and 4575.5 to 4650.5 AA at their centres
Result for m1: -0.06 mag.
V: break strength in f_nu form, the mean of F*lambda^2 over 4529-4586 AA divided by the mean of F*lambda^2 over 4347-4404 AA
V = 1.18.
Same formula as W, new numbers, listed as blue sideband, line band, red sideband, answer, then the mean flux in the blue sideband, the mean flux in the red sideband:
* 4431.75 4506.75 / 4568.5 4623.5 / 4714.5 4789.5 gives -0.02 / 14.9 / 15.4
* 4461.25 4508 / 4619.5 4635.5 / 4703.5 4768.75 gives -0.03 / 15.2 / 15.3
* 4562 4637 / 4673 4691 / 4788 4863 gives 0.01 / 15.5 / 15.1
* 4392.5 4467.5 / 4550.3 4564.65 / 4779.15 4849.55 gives -0.04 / 14.6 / 15.4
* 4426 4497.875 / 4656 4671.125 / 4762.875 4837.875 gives -0.01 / 14.8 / 15.5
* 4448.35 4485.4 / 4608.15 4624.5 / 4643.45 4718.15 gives -0.05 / 14.7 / 15.2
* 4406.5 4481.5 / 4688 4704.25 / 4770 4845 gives 0.01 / 14.8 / 15.4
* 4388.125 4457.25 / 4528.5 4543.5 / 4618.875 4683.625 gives 0.00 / 14.6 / 15.4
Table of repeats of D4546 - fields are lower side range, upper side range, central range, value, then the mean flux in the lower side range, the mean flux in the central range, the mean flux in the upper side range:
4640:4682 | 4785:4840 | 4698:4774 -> 0.6 AA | 15.3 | 15.3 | 15.5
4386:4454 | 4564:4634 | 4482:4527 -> -1.3 AA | 14.6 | 15.5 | 15.5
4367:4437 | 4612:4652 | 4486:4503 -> -0.5 AA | 14.3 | 15.2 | 15.5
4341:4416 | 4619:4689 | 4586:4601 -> -0.3 AA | 13.9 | 15.3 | 15.4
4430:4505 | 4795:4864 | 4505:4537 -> -0.9 AA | 14.9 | 15.3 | 15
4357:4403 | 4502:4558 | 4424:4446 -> -0.4 AA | 14.1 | 14.8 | 15.3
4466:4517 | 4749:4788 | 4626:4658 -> -0.2 AA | 15.4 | 15.4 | 15.3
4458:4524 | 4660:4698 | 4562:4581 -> -0.5 AA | 15.3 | 15.7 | 15.3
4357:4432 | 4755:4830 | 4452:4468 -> 0.4 AA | 14.3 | 14.1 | 15.4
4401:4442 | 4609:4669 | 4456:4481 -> 0.1 AA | 14.7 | 14.8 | 15.5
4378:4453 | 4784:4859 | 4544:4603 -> -2.0 AA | 14.5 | 15.3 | 15.3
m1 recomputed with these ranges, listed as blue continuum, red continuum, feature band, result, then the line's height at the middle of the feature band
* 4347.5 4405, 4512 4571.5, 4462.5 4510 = -0.03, 14.9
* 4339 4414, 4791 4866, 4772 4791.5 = -0.04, 14.8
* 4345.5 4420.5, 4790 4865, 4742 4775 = -0.03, 14.9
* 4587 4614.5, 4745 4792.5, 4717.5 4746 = -0.01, 15.4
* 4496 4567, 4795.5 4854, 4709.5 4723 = 0.00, 15.4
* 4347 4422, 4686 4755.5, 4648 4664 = -0.03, 15.1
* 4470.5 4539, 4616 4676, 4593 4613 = -0.01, 15.4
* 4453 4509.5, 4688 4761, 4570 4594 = -0.01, 15.1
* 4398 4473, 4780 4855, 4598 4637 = -0.04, 15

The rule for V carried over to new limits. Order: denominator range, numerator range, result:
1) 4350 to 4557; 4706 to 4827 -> 1.20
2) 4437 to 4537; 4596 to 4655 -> 1.10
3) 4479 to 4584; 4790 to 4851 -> 1.14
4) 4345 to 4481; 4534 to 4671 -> 1.16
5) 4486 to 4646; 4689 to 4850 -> 1.09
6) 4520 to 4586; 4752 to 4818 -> 1.11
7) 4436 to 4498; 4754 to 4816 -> 1.19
